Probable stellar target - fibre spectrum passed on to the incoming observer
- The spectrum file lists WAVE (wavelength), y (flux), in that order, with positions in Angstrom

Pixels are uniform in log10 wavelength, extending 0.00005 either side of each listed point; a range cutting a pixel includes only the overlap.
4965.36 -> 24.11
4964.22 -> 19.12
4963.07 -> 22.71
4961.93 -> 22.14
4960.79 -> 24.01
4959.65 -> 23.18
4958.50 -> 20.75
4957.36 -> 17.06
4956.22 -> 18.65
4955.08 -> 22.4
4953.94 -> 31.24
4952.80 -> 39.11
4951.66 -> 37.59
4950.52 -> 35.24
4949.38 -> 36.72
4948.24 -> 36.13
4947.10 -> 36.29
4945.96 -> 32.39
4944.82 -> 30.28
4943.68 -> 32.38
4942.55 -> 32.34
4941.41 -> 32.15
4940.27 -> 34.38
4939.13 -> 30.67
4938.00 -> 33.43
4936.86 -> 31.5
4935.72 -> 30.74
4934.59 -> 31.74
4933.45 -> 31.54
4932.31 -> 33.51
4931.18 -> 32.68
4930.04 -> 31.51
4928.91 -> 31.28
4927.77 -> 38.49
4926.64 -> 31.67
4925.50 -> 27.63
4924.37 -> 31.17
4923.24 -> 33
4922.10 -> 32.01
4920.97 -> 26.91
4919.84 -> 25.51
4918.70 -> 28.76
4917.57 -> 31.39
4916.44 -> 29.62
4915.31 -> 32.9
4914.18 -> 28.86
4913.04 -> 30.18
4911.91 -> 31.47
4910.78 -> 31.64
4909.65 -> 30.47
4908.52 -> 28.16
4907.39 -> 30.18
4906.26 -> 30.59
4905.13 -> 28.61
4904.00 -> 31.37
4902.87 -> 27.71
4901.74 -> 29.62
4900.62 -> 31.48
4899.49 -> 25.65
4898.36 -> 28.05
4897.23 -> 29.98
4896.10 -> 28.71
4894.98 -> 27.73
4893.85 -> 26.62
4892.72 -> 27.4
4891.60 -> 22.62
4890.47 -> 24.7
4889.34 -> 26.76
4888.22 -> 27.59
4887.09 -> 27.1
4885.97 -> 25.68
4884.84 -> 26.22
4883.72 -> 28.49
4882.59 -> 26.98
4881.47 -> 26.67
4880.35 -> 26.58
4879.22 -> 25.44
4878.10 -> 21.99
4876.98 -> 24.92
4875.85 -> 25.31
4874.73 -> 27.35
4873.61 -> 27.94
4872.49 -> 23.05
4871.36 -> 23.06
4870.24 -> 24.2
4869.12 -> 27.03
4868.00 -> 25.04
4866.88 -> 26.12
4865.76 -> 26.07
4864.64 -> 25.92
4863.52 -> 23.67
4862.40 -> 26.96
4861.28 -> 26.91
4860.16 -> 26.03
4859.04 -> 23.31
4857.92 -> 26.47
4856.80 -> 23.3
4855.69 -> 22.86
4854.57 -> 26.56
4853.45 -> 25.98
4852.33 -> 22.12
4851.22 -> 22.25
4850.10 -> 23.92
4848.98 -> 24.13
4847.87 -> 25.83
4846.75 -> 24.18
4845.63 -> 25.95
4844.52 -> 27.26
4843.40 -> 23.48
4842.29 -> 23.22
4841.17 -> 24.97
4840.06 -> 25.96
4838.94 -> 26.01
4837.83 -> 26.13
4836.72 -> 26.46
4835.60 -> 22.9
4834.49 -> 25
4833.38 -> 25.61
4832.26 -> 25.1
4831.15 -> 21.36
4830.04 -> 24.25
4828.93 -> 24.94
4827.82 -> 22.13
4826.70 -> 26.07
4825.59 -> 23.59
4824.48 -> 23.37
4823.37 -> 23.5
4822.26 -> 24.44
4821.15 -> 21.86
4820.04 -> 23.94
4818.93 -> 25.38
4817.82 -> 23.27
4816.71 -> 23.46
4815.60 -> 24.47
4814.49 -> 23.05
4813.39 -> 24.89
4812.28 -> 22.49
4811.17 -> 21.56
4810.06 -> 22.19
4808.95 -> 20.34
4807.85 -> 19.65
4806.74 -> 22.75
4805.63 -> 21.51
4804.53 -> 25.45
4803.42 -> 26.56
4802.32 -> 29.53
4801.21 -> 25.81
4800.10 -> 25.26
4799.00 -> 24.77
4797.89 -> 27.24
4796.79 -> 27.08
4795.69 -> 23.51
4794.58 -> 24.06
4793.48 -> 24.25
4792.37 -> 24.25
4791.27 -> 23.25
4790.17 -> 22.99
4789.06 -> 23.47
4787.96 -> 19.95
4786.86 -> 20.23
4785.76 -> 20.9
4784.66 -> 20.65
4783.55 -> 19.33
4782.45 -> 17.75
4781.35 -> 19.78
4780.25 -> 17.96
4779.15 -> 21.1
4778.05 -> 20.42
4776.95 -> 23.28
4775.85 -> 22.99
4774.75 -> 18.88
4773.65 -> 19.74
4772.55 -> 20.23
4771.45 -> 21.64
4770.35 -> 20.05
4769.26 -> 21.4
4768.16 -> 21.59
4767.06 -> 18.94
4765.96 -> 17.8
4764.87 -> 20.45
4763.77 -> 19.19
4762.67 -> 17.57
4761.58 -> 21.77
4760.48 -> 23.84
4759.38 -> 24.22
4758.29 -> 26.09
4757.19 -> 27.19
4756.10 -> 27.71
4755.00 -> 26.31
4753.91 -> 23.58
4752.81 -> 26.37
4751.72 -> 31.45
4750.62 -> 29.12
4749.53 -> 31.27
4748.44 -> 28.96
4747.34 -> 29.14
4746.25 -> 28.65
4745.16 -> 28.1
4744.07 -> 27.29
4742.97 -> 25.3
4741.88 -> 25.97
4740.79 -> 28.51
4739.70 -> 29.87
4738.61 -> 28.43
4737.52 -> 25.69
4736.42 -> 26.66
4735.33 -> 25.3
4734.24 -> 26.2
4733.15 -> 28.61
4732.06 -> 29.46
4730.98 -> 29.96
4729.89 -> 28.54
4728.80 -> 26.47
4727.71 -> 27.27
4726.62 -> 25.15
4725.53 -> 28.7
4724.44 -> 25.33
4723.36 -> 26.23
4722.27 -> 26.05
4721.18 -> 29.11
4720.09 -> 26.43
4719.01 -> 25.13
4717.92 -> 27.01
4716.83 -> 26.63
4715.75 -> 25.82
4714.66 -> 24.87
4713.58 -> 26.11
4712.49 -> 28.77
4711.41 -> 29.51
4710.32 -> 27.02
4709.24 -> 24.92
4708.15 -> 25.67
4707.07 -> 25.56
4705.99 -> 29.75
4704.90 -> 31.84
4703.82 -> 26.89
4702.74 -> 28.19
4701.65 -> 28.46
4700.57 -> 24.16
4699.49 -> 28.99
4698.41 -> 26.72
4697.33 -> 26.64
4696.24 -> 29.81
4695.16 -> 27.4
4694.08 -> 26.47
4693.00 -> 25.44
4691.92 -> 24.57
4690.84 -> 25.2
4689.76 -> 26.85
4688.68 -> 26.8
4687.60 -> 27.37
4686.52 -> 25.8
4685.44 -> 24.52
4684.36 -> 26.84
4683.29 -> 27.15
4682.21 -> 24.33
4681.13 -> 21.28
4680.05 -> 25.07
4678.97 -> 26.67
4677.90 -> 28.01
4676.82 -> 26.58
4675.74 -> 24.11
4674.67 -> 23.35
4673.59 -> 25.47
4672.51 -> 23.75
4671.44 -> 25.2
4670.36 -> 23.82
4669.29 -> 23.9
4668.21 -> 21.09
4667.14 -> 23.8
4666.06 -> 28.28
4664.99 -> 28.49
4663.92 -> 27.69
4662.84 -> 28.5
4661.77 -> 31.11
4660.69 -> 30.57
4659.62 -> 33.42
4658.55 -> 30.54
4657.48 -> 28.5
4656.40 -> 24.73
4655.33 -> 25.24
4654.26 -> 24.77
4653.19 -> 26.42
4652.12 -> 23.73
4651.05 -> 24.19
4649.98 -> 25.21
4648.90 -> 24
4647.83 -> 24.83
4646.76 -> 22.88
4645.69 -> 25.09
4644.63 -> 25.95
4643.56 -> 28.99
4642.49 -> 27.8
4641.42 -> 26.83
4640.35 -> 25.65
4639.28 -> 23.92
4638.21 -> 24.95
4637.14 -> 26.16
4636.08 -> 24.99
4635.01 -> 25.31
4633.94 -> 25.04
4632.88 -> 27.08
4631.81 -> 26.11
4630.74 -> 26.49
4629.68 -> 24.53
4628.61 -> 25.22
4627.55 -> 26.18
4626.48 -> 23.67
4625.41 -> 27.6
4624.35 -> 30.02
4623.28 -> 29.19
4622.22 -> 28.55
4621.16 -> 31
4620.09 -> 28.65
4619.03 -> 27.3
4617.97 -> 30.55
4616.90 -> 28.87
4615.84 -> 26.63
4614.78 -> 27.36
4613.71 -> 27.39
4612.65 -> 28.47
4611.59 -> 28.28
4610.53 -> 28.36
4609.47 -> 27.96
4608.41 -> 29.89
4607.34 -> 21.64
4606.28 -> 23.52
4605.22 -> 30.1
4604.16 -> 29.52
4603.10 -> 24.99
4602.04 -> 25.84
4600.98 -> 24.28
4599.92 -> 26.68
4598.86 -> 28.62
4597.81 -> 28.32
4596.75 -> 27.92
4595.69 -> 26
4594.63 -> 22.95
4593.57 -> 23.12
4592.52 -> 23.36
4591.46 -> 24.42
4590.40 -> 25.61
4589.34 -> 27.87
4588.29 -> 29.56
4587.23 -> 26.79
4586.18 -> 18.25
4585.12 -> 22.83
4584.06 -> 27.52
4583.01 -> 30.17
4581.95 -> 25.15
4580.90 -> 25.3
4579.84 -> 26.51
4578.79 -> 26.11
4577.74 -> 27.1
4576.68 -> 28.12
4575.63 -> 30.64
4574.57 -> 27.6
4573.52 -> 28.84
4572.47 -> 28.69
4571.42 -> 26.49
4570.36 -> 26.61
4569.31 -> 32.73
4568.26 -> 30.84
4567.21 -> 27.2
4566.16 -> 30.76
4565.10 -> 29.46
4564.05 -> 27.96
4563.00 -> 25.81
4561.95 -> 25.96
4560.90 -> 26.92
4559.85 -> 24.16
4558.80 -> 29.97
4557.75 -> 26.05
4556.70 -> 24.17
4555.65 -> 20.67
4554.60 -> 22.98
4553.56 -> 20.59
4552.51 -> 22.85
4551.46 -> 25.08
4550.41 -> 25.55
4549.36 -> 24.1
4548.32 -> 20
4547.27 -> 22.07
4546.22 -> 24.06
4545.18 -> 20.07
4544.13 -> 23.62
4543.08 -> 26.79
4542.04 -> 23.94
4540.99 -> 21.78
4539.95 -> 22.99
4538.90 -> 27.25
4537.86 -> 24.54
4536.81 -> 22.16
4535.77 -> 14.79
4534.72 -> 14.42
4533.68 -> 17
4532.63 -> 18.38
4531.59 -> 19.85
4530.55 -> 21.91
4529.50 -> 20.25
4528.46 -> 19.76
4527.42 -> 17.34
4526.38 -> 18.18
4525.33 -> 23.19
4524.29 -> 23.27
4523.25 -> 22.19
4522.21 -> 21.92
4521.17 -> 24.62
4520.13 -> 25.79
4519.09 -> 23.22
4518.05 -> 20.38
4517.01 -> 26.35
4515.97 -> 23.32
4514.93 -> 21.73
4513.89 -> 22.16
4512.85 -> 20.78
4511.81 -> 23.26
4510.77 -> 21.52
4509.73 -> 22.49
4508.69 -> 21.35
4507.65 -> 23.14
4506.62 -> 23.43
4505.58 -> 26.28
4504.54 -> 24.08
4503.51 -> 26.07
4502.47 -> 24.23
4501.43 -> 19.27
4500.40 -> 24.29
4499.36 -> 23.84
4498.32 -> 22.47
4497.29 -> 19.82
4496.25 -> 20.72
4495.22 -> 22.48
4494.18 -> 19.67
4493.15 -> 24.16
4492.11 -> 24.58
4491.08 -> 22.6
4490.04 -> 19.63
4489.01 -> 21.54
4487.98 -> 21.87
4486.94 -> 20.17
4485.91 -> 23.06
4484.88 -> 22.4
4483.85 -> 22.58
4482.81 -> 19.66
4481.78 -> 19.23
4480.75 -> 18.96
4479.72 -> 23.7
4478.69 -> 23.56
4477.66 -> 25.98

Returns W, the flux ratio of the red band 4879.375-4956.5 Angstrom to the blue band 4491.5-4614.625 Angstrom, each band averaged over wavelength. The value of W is 1.2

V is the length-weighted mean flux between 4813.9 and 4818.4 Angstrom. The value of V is 23.6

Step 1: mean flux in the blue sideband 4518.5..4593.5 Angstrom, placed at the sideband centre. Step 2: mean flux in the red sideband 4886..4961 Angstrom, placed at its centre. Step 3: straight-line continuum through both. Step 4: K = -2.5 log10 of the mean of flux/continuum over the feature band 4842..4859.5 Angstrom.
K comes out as 0.18 mag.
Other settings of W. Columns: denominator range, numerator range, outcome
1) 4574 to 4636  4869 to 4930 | 1.06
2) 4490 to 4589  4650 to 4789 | 1.07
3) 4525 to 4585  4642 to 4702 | 1.07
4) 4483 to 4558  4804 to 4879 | 1.09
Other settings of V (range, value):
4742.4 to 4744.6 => 26.2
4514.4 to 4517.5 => 23.8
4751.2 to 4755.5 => 26.9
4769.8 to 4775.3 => 20.1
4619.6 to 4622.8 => 29.4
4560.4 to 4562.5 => 26.4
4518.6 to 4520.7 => 24.5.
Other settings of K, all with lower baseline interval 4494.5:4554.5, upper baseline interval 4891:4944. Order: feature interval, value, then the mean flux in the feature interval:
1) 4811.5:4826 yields 0.195 mag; 23.6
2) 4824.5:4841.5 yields 0.161 mag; 24.7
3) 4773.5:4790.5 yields 0.317 mag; 20.6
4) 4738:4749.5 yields -0.056 mag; 28.2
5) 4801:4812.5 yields 0.197 mag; 23.4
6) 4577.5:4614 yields -0.113 mag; 26.3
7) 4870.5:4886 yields 0.153 mag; 25.7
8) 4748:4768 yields 0.108 mag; 24.5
